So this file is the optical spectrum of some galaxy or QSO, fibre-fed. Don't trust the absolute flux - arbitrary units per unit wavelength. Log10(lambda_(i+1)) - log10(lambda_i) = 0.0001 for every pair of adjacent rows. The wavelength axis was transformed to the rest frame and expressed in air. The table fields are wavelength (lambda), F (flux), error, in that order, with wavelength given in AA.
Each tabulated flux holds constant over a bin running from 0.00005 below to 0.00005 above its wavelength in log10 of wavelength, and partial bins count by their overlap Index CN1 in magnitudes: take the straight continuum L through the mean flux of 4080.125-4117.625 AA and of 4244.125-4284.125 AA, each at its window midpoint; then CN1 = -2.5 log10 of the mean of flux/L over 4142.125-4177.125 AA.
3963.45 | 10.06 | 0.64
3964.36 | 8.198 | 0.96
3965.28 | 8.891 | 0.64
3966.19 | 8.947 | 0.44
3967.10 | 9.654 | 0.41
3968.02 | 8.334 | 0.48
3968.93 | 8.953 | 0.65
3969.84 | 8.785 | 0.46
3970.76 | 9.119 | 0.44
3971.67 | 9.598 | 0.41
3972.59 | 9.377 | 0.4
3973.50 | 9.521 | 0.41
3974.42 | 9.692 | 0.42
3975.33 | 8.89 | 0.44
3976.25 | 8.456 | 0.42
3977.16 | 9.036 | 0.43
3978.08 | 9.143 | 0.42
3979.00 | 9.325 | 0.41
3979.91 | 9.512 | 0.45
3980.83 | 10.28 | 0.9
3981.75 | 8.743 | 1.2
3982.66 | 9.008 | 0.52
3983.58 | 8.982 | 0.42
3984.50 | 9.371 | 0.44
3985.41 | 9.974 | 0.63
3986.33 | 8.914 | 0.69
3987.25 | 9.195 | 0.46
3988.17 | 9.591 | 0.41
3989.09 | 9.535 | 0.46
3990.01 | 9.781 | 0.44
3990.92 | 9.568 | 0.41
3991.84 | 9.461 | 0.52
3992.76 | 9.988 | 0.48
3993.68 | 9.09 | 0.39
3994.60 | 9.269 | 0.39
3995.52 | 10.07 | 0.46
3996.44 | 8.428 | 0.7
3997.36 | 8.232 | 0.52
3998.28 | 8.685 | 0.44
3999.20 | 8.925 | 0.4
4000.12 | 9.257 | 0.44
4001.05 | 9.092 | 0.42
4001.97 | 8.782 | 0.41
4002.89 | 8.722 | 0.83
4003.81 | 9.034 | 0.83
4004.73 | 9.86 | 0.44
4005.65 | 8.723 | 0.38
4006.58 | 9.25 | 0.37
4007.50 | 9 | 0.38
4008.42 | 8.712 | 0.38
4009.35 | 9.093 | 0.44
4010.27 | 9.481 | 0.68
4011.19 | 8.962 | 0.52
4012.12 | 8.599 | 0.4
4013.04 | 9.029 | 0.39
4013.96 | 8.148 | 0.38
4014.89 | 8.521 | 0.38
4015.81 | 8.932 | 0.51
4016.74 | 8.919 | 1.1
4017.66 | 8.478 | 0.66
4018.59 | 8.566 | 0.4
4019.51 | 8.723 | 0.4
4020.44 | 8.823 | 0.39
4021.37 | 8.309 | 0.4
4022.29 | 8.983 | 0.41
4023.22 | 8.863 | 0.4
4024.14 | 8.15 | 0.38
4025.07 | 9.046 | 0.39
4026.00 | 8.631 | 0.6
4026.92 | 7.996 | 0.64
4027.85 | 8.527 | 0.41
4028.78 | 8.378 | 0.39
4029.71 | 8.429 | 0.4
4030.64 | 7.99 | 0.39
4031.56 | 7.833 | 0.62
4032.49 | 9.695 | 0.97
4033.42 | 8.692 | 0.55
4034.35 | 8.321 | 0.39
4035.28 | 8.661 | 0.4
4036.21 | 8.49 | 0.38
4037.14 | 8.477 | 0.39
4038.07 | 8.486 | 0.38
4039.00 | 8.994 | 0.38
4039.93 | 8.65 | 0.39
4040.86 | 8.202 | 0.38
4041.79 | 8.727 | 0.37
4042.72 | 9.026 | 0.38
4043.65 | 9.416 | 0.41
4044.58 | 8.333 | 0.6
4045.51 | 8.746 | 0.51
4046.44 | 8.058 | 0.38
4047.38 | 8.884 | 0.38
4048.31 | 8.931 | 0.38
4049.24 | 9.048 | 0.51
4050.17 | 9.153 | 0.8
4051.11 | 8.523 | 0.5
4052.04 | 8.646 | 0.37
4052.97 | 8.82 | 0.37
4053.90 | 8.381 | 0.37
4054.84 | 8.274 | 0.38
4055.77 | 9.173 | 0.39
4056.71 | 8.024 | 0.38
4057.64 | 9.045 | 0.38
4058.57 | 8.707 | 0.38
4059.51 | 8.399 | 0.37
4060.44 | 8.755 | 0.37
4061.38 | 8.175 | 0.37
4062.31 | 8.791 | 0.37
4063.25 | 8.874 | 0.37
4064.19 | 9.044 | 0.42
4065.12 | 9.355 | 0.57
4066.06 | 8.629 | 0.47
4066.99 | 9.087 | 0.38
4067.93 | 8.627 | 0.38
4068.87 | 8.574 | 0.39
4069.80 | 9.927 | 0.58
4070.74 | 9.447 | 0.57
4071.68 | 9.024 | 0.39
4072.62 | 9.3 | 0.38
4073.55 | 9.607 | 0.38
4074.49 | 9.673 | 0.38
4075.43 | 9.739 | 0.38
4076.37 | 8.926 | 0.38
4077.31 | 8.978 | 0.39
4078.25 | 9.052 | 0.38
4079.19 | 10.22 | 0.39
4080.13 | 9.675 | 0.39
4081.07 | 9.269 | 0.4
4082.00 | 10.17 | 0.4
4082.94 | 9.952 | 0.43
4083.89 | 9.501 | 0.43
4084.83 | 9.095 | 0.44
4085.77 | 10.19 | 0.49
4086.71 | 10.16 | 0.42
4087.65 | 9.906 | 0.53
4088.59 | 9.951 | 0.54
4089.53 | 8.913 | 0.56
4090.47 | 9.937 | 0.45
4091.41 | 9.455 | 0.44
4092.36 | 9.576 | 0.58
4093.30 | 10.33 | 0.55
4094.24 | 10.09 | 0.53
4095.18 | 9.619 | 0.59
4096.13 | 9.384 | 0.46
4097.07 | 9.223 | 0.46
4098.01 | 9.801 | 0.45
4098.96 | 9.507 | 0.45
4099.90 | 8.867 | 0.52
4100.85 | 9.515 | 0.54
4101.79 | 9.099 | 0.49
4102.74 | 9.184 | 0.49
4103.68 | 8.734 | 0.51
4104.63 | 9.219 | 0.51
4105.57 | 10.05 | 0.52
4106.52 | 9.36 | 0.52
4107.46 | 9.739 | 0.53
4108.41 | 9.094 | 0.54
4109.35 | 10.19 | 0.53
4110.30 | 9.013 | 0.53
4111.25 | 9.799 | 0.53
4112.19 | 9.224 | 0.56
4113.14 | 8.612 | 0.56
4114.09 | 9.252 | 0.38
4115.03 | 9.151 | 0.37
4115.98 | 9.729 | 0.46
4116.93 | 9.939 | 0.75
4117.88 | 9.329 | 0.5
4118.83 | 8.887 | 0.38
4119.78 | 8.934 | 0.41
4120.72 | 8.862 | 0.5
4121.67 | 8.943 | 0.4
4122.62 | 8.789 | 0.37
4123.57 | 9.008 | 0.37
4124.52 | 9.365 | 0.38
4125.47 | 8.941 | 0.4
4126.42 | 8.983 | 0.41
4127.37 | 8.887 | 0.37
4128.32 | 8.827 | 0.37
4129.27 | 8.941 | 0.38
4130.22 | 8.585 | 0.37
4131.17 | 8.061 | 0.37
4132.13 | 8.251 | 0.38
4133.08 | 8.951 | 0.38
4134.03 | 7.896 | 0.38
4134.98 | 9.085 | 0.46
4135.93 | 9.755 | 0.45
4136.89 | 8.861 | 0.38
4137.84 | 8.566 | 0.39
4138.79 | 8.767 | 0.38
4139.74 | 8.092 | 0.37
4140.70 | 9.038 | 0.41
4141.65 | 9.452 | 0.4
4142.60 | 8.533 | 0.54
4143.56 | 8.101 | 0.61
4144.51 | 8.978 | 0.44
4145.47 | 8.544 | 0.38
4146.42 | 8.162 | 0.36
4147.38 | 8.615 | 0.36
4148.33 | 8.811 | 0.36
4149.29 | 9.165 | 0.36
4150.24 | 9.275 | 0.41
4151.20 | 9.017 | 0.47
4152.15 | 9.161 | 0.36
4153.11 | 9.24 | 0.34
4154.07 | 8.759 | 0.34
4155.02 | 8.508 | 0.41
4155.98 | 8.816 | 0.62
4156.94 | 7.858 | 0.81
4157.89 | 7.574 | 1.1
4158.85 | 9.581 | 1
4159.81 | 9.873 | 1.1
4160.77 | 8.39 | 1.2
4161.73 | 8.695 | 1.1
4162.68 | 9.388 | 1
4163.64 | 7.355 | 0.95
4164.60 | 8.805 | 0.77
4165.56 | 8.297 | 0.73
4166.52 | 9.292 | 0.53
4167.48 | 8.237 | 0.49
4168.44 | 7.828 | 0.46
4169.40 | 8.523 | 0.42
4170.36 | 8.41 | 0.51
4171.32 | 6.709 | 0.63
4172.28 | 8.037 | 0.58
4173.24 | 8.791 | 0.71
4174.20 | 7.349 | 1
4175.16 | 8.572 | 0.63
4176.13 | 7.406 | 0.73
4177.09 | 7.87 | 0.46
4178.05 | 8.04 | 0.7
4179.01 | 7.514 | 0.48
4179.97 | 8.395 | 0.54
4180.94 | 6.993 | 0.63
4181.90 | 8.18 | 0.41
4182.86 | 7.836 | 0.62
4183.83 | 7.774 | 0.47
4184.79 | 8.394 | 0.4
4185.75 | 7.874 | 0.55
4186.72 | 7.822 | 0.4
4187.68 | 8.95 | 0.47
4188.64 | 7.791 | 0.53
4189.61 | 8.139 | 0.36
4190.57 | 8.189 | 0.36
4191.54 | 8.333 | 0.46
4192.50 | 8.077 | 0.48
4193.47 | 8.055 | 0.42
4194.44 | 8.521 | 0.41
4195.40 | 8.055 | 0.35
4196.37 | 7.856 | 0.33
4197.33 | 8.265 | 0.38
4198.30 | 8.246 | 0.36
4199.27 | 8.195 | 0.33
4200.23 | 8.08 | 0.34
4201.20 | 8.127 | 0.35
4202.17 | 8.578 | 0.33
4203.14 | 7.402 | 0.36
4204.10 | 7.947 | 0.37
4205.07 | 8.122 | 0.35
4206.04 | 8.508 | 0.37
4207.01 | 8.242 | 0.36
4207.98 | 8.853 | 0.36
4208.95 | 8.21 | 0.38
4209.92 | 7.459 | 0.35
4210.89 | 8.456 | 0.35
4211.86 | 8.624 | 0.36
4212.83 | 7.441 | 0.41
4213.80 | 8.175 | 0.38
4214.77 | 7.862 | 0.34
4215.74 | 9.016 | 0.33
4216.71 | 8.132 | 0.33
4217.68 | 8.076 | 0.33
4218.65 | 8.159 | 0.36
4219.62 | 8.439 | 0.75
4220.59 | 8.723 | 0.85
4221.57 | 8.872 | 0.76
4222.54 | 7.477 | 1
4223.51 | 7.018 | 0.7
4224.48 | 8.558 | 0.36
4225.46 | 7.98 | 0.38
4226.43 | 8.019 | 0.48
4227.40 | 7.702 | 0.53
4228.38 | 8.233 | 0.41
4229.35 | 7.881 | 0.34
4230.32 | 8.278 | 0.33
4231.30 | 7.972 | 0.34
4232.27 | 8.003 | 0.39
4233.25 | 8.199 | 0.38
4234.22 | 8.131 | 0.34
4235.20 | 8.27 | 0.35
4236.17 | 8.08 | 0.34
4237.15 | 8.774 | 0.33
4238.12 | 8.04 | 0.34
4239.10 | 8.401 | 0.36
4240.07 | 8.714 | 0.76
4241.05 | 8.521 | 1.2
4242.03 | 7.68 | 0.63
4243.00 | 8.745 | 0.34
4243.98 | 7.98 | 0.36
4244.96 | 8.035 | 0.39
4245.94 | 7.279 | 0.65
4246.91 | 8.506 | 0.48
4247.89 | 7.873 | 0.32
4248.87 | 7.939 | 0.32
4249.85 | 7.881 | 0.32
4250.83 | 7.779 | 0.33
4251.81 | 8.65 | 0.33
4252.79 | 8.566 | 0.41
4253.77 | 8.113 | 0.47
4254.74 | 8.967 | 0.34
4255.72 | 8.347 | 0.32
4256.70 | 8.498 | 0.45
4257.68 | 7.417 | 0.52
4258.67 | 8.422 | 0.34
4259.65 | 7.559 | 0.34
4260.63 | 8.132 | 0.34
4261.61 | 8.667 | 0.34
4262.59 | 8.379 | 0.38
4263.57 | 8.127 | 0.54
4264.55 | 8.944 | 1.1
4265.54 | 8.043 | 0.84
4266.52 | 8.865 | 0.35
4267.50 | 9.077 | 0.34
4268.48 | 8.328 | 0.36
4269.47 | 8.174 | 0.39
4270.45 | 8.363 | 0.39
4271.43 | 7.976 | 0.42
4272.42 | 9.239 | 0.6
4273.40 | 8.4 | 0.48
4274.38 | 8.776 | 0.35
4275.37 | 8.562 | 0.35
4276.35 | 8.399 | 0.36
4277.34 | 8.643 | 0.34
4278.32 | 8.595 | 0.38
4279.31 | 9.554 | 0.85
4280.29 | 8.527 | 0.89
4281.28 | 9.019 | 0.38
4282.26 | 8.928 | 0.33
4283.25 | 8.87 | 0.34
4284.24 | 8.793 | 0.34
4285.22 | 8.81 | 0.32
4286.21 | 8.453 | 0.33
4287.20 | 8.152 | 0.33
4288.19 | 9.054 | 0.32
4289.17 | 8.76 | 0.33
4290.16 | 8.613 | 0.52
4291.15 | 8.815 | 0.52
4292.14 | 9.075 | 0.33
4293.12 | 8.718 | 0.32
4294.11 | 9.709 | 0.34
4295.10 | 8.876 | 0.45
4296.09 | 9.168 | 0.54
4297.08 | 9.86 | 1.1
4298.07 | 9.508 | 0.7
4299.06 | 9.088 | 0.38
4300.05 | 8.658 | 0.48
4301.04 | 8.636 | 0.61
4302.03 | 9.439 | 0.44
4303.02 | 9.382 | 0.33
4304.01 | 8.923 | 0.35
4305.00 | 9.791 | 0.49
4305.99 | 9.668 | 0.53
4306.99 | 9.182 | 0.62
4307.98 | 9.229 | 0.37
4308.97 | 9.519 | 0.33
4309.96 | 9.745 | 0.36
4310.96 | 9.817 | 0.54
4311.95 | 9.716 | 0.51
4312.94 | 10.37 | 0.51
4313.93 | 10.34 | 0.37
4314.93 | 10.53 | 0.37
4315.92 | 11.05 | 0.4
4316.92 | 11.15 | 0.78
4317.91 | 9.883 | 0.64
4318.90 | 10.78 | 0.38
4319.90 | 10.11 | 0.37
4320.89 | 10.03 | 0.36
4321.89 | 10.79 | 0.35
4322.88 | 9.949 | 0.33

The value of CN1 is 0.08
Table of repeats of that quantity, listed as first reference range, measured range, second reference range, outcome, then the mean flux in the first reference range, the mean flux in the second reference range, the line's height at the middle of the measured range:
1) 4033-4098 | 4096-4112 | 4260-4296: -0.04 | 9.1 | 8.68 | 9.03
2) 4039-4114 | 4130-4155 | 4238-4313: 0.03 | 9.2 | 8.7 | 9.03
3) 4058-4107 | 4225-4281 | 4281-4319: 0.13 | 9.36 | 9.38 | 9.37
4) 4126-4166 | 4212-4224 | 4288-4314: 0.11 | 8.73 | 9.31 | 9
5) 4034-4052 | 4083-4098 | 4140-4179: -0.13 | 8.69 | 8.51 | 8.62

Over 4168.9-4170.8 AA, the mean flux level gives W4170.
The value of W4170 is 8.46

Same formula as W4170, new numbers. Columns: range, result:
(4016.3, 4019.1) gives 8.67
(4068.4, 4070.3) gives 9.27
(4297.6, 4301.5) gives 8.97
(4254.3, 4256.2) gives 8.65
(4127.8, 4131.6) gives 8.62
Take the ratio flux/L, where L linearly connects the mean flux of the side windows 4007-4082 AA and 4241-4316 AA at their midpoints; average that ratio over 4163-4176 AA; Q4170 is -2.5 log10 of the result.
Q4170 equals 0.08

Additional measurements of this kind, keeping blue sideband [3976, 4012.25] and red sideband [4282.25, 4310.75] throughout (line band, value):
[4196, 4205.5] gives 0.13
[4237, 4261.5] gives 0.11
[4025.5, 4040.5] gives 0.08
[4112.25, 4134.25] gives 0.03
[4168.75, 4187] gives 0.15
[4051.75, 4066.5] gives 0.06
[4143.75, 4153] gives 0.03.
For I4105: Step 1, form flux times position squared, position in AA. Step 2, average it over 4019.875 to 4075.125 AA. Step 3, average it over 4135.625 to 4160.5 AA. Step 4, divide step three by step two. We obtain 1.1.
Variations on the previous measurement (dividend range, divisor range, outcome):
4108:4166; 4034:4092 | 1.02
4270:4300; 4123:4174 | 1.09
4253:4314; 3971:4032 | 1.13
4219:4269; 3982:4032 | 1.03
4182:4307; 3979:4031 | 1.05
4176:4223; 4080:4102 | 0.89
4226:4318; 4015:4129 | 1.06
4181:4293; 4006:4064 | 1.05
